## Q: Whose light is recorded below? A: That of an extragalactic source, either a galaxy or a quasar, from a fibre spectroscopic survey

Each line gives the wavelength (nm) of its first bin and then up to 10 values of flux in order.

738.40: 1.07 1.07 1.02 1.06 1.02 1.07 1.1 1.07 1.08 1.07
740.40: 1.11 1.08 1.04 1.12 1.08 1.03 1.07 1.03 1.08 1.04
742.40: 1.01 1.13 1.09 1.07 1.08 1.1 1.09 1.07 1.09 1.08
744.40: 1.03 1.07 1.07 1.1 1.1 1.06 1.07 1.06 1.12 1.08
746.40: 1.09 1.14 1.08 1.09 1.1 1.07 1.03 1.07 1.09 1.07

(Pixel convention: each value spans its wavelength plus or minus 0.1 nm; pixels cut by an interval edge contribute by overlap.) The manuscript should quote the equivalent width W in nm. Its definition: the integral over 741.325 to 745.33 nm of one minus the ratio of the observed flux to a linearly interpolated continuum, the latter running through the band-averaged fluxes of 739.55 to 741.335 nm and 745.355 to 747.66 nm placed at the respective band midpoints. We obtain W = 0.04 nm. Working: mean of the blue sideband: 1.08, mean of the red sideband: 1.08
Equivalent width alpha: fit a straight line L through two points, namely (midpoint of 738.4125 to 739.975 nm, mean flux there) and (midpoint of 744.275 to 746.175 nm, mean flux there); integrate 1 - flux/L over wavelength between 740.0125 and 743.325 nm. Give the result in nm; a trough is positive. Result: -0.014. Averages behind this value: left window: 1.06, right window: 1.08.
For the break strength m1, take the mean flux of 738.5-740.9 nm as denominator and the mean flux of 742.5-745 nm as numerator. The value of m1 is 1.0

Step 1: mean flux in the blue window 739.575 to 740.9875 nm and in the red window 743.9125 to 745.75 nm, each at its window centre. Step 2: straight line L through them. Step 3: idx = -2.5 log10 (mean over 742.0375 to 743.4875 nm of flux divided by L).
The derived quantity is 0.002 mag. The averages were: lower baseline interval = 1.08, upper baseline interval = 1.07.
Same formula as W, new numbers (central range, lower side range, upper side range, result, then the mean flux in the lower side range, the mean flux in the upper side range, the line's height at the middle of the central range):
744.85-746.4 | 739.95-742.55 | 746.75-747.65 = -0.02 nm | 1.07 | 1.08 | 1.07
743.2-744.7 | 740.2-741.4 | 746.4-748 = 0.01 nm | 1.08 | 1.08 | 1.08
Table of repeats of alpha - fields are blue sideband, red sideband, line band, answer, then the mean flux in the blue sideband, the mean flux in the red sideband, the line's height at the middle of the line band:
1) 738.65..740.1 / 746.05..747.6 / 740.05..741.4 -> -0.02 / 1.06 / 1.09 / 1.07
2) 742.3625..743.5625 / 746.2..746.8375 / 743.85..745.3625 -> 0.02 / 1.08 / 1.1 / 1.09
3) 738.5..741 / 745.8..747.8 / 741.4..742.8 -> 0.02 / 1.07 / 1.09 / 1.07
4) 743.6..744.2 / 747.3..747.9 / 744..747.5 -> -0.05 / 1.08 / 1.06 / 1.07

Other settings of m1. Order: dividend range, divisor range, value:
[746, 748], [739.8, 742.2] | 1.01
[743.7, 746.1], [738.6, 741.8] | 1.01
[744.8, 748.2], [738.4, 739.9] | 1.02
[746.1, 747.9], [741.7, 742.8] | 1.02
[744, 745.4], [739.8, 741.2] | 0.99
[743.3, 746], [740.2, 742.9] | 1.01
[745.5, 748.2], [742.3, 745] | 1.01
